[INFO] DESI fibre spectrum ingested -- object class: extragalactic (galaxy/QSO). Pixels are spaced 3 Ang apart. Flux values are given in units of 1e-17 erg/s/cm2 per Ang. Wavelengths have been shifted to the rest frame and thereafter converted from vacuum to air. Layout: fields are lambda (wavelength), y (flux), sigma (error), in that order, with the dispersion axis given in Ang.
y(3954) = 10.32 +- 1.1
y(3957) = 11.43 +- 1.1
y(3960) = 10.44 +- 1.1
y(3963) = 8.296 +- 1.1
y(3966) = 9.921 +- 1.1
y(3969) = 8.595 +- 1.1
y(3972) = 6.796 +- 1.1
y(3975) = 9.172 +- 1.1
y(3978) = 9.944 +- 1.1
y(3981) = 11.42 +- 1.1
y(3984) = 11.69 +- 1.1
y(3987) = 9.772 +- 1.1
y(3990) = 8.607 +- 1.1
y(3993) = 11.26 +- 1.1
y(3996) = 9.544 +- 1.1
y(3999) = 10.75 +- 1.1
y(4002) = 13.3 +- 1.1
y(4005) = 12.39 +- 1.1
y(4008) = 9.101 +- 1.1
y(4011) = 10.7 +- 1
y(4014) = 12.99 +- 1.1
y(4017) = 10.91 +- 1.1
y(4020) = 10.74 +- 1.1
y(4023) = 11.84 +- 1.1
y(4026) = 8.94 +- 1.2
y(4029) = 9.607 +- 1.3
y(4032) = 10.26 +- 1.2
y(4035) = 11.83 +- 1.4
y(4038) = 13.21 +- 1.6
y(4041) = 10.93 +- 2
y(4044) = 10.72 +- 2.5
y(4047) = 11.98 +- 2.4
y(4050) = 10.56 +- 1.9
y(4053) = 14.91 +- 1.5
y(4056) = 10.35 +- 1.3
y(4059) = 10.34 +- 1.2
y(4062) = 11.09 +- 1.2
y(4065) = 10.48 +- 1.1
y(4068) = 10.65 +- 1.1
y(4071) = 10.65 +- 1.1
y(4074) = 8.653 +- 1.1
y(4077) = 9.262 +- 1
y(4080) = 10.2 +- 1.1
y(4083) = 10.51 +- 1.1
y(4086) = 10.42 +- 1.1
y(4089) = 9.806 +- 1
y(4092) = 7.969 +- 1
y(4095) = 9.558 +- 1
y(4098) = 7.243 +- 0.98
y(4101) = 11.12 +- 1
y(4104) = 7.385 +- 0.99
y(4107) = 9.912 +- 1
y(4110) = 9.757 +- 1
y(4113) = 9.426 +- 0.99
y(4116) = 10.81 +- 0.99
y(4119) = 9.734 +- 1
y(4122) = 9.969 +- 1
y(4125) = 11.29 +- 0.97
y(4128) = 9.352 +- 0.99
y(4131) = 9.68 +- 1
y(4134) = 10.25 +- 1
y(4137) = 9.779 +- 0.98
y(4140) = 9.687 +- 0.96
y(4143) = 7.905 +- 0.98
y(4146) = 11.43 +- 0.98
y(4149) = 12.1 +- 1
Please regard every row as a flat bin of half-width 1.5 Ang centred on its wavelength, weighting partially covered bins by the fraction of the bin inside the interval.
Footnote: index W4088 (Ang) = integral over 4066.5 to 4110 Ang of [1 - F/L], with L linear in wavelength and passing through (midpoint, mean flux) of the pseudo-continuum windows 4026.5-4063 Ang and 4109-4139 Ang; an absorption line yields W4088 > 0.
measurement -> 4.3 Ang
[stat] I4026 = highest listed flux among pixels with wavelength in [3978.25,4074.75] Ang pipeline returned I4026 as 14.91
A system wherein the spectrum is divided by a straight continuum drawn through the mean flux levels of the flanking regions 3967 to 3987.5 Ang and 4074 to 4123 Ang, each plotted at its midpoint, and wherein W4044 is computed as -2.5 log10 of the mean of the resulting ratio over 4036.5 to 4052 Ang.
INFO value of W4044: -0.21 mag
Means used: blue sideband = 9.63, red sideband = 9.54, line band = 11.6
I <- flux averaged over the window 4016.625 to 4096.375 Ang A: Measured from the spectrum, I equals 10.6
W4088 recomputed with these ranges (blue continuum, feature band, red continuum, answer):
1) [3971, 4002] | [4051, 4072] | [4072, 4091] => -2.9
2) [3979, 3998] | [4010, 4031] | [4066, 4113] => -1.4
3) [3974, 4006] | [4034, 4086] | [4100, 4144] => -3.7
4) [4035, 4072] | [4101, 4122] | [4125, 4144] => 1.0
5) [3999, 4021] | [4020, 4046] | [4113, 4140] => 0.5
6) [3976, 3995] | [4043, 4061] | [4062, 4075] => -2.1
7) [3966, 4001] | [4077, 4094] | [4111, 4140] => 0.4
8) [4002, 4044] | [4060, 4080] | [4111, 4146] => 0.8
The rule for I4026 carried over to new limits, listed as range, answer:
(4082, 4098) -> 10.51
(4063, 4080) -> 10.65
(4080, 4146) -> 11.43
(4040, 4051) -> 11.98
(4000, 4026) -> 13.3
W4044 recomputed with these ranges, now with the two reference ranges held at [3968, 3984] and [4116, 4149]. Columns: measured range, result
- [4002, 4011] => -0.17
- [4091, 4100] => 0.17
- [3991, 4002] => -0.14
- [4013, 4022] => -0.19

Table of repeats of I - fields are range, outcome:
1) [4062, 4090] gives 10.1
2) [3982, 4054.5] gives 11.1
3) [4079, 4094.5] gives 9.75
